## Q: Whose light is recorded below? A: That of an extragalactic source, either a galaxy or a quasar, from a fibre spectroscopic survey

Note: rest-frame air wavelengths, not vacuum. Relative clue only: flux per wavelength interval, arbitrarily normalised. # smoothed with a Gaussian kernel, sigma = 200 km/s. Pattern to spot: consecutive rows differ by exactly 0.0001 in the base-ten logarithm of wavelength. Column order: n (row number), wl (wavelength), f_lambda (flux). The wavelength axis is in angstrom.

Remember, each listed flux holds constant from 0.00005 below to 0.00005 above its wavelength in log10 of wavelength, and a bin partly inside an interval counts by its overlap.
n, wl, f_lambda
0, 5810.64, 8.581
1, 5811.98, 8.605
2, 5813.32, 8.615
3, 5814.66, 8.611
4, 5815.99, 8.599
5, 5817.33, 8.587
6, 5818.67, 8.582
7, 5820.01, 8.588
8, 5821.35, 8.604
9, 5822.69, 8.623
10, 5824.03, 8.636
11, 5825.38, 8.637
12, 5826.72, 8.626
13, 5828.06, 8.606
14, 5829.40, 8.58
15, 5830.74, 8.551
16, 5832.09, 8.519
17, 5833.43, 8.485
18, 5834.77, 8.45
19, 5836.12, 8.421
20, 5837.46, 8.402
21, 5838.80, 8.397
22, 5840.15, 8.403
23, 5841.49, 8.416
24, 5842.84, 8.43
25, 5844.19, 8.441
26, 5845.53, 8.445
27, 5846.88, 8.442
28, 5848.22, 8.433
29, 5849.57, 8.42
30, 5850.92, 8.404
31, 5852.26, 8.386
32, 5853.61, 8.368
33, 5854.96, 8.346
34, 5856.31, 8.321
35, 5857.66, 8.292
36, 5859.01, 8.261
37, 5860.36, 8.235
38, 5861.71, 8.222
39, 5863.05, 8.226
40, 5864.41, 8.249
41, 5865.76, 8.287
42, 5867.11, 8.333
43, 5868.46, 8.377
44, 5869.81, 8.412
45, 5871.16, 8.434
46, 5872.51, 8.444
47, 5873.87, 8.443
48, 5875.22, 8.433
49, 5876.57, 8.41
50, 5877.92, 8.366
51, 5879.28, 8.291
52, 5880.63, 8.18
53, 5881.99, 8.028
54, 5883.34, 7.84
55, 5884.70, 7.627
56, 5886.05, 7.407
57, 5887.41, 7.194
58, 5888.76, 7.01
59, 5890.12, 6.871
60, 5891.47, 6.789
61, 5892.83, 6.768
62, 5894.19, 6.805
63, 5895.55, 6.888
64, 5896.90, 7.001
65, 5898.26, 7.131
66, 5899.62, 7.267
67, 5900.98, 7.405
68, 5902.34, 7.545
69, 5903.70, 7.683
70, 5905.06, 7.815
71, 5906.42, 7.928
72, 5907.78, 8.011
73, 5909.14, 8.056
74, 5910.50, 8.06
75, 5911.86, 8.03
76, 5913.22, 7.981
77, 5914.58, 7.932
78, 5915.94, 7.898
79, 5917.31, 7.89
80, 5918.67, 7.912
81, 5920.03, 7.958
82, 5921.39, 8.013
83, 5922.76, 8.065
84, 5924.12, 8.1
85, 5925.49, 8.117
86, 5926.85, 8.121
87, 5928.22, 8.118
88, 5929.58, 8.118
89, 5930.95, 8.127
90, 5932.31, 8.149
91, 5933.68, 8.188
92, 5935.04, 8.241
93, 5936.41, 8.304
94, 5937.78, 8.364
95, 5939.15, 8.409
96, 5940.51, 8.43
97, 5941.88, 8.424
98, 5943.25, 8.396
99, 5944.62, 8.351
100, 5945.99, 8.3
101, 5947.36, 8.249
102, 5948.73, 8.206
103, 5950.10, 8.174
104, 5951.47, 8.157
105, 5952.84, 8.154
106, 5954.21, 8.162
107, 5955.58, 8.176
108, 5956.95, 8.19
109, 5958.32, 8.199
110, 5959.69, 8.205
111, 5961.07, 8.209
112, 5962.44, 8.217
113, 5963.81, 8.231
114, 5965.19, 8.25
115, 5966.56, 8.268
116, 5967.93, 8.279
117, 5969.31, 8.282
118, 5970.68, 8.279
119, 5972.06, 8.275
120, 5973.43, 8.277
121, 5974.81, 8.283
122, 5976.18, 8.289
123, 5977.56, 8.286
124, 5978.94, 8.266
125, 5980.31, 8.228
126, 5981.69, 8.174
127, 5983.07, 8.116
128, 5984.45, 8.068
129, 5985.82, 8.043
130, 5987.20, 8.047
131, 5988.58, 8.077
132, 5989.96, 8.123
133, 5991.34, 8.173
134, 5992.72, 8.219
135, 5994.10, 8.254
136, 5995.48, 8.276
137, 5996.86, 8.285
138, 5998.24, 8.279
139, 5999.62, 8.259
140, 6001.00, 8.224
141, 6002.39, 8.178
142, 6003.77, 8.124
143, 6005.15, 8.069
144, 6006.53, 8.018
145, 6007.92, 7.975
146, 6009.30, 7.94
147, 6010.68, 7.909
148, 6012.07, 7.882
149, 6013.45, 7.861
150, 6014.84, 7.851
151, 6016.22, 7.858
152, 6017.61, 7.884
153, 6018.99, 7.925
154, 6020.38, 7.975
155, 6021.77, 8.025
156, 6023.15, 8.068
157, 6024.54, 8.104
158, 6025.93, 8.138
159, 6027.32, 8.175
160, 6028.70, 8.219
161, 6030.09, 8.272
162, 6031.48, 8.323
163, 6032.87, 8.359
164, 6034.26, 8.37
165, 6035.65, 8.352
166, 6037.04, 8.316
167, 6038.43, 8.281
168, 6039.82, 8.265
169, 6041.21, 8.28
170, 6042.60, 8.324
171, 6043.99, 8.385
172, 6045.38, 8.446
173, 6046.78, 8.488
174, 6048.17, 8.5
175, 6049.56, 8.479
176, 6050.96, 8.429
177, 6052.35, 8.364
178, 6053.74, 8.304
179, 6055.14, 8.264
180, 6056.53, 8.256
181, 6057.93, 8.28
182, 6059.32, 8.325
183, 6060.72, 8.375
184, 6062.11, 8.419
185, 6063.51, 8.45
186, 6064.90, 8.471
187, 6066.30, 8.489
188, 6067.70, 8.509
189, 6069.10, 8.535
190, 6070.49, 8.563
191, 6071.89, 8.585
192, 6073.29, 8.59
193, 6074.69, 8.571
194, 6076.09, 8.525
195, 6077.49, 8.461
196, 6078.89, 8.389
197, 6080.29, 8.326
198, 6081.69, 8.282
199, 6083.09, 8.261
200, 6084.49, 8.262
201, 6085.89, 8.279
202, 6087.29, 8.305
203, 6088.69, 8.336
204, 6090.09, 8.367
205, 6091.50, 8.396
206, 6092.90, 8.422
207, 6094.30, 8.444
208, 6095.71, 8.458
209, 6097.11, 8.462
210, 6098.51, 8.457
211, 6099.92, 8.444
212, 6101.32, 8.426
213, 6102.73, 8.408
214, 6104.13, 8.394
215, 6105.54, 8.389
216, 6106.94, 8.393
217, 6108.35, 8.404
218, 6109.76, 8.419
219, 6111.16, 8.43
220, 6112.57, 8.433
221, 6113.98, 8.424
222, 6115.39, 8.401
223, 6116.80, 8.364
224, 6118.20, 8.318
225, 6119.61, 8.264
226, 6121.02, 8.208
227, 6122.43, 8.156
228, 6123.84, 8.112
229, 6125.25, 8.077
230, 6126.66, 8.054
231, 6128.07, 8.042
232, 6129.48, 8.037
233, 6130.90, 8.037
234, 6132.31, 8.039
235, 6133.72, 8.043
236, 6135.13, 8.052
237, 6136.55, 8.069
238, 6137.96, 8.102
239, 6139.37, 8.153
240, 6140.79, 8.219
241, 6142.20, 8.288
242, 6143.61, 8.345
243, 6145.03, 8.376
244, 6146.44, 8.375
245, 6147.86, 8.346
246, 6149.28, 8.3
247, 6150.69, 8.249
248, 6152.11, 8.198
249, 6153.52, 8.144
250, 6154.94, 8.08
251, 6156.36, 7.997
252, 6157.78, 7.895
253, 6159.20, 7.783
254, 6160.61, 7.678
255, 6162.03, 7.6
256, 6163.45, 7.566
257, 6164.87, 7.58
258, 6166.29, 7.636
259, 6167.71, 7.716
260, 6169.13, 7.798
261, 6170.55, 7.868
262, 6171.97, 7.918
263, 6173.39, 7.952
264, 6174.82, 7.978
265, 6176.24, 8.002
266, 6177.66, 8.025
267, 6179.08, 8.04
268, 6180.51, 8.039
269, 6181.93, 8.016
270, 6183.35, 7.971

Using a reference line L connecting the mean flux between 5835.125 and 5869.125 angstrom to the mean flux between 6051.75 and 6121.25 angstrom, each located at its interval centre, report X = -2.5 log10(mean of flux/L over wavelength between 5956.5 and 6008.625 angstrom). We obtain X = 0.02 mag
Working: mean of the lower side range 8.36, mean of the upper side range 8.4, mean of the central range 8.2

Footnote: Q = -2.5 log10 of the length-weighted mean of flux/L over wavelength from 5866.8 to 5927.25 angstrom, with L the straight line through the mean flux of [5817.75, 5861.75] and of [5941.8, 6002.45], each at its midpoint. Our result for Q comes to 0.074 mag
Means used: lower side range 8.46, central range 7.8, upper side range 8.22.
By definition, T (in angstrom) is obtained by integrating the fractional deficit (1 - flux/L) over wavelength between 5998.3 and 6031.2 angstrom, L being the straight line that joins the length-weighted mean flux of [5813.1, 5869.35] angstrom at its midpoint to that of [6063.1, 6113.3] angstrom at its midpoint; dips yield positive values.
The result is 1.50 angstrom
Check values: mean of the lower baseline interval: 8.45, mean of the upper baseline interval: 8.43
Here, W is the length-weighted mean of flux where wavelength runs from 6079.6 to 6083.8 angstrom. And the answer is 8.29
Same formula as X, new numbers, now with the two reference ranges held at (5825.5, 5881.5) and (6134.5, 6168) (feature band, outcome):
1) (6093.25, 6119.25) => -0.04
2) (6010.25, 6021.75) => 0.04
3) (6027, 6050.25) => -0.02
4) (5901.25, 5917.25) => 0.06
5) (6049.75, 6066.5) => -0.03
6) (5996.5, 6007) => 0.00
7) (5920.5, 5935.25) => 0.02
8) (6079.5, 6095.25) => -0.03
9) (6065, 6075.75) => -0.05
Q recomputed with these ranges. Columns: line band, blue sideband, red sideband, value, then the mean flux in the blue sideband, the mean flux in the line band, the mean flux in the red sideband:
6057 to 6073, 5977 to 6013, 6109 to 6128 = -0.03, 8.13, 8.45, 8.27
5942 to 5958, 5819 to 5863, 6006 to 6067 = 0.01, 8.45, 8.24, 8.22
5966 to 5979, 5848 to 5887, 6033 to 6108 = 0.01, 8.25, 8.28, 8.4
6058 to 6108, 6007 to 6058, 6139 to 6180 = -0.04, 8.19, 8.42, 8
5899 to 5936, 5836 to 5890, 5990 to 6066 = 0.04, 8.22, 7.96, 8.21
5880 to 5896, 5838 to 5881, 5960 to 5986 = 0.15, 8.36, 7.28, 8.23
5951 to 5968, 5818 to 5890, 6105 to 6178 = 0.00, 8.31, 8.21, 8.1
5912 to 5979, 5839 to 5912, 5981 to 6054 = -0.02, 7.97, 8.19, 8.18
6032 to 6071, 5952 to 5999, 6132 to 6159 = -0.03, 8.21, 8.39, 8.17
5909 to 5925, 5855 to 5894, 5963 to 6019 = 0.01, 7.98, 7.99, 8.14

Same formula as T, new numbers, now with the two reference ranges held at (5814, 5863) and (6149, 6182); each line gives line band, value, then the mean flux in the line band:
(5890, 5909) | 2.38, 7.31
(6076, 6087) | -0.39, 8.34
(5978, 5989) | 0.12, 8.13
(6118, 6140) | -0.36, 8.1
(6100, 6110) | -0.49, 8.41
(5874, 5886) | 0.39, 8.13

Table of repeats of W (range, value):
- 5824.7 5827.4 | 8.61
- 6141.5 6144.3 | 8.33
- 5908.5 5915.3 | 8.02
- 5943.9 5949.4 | 8.27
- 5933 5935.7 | 8.23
